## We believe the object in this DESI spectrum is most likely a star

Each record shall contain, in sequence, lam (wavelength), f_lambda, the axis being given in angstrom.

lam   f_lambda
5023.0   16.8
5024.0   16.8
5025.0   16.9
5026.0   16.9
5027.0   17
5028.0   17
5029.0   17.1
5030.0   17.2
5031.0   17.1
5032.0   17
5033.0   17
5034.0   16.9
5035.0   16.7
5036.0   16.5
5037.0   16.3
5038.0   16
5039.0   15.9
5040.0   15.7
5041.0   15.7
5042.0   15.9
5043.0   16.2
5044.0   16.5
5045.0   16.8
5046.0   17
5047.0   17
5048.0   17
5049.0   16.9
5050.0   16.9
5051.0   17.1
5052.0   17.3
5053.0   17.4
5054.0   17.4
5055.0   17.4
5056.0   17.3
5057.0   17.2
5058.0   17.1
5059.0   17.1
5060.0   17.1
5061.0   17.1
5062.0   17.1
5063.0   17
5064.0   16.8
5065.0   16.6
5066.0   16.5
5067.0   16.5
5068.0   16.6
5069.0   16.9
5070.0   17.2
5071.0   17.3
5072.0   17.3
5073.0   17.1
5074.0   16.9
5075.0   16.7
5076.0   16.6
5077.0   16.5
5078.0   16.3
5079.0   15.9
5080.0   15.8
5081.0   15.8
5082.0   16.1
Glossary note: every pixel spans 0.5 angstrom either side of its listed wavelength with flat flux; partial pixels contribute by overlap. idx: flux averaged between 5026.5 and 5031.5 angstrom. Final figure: 17.1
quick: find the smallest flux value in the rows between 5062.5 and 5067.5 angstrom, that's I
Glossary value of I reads 16.5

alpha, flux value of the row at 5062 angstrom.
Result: 17.1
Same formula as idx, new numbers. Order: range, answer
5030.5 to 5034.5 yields 17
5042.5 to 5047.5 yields 16.7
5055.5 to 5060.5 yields 17.2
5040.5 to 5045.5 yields 16.2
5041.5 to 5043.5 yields 16.1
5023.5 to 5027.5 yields 16.9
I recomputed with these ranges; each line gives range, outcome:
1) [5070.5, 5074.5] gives 16.9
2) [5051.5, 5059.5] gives 17.1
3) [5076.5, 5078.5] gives 16.3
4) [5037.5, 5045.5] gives 15.7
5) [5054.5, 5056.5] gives 17.3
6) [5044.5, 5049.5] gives 16.8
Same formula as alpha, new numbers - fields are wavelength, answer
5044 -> 16.5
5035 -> 16.7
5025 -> 16.9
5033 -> 17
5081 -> 15.8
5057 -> 17.2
